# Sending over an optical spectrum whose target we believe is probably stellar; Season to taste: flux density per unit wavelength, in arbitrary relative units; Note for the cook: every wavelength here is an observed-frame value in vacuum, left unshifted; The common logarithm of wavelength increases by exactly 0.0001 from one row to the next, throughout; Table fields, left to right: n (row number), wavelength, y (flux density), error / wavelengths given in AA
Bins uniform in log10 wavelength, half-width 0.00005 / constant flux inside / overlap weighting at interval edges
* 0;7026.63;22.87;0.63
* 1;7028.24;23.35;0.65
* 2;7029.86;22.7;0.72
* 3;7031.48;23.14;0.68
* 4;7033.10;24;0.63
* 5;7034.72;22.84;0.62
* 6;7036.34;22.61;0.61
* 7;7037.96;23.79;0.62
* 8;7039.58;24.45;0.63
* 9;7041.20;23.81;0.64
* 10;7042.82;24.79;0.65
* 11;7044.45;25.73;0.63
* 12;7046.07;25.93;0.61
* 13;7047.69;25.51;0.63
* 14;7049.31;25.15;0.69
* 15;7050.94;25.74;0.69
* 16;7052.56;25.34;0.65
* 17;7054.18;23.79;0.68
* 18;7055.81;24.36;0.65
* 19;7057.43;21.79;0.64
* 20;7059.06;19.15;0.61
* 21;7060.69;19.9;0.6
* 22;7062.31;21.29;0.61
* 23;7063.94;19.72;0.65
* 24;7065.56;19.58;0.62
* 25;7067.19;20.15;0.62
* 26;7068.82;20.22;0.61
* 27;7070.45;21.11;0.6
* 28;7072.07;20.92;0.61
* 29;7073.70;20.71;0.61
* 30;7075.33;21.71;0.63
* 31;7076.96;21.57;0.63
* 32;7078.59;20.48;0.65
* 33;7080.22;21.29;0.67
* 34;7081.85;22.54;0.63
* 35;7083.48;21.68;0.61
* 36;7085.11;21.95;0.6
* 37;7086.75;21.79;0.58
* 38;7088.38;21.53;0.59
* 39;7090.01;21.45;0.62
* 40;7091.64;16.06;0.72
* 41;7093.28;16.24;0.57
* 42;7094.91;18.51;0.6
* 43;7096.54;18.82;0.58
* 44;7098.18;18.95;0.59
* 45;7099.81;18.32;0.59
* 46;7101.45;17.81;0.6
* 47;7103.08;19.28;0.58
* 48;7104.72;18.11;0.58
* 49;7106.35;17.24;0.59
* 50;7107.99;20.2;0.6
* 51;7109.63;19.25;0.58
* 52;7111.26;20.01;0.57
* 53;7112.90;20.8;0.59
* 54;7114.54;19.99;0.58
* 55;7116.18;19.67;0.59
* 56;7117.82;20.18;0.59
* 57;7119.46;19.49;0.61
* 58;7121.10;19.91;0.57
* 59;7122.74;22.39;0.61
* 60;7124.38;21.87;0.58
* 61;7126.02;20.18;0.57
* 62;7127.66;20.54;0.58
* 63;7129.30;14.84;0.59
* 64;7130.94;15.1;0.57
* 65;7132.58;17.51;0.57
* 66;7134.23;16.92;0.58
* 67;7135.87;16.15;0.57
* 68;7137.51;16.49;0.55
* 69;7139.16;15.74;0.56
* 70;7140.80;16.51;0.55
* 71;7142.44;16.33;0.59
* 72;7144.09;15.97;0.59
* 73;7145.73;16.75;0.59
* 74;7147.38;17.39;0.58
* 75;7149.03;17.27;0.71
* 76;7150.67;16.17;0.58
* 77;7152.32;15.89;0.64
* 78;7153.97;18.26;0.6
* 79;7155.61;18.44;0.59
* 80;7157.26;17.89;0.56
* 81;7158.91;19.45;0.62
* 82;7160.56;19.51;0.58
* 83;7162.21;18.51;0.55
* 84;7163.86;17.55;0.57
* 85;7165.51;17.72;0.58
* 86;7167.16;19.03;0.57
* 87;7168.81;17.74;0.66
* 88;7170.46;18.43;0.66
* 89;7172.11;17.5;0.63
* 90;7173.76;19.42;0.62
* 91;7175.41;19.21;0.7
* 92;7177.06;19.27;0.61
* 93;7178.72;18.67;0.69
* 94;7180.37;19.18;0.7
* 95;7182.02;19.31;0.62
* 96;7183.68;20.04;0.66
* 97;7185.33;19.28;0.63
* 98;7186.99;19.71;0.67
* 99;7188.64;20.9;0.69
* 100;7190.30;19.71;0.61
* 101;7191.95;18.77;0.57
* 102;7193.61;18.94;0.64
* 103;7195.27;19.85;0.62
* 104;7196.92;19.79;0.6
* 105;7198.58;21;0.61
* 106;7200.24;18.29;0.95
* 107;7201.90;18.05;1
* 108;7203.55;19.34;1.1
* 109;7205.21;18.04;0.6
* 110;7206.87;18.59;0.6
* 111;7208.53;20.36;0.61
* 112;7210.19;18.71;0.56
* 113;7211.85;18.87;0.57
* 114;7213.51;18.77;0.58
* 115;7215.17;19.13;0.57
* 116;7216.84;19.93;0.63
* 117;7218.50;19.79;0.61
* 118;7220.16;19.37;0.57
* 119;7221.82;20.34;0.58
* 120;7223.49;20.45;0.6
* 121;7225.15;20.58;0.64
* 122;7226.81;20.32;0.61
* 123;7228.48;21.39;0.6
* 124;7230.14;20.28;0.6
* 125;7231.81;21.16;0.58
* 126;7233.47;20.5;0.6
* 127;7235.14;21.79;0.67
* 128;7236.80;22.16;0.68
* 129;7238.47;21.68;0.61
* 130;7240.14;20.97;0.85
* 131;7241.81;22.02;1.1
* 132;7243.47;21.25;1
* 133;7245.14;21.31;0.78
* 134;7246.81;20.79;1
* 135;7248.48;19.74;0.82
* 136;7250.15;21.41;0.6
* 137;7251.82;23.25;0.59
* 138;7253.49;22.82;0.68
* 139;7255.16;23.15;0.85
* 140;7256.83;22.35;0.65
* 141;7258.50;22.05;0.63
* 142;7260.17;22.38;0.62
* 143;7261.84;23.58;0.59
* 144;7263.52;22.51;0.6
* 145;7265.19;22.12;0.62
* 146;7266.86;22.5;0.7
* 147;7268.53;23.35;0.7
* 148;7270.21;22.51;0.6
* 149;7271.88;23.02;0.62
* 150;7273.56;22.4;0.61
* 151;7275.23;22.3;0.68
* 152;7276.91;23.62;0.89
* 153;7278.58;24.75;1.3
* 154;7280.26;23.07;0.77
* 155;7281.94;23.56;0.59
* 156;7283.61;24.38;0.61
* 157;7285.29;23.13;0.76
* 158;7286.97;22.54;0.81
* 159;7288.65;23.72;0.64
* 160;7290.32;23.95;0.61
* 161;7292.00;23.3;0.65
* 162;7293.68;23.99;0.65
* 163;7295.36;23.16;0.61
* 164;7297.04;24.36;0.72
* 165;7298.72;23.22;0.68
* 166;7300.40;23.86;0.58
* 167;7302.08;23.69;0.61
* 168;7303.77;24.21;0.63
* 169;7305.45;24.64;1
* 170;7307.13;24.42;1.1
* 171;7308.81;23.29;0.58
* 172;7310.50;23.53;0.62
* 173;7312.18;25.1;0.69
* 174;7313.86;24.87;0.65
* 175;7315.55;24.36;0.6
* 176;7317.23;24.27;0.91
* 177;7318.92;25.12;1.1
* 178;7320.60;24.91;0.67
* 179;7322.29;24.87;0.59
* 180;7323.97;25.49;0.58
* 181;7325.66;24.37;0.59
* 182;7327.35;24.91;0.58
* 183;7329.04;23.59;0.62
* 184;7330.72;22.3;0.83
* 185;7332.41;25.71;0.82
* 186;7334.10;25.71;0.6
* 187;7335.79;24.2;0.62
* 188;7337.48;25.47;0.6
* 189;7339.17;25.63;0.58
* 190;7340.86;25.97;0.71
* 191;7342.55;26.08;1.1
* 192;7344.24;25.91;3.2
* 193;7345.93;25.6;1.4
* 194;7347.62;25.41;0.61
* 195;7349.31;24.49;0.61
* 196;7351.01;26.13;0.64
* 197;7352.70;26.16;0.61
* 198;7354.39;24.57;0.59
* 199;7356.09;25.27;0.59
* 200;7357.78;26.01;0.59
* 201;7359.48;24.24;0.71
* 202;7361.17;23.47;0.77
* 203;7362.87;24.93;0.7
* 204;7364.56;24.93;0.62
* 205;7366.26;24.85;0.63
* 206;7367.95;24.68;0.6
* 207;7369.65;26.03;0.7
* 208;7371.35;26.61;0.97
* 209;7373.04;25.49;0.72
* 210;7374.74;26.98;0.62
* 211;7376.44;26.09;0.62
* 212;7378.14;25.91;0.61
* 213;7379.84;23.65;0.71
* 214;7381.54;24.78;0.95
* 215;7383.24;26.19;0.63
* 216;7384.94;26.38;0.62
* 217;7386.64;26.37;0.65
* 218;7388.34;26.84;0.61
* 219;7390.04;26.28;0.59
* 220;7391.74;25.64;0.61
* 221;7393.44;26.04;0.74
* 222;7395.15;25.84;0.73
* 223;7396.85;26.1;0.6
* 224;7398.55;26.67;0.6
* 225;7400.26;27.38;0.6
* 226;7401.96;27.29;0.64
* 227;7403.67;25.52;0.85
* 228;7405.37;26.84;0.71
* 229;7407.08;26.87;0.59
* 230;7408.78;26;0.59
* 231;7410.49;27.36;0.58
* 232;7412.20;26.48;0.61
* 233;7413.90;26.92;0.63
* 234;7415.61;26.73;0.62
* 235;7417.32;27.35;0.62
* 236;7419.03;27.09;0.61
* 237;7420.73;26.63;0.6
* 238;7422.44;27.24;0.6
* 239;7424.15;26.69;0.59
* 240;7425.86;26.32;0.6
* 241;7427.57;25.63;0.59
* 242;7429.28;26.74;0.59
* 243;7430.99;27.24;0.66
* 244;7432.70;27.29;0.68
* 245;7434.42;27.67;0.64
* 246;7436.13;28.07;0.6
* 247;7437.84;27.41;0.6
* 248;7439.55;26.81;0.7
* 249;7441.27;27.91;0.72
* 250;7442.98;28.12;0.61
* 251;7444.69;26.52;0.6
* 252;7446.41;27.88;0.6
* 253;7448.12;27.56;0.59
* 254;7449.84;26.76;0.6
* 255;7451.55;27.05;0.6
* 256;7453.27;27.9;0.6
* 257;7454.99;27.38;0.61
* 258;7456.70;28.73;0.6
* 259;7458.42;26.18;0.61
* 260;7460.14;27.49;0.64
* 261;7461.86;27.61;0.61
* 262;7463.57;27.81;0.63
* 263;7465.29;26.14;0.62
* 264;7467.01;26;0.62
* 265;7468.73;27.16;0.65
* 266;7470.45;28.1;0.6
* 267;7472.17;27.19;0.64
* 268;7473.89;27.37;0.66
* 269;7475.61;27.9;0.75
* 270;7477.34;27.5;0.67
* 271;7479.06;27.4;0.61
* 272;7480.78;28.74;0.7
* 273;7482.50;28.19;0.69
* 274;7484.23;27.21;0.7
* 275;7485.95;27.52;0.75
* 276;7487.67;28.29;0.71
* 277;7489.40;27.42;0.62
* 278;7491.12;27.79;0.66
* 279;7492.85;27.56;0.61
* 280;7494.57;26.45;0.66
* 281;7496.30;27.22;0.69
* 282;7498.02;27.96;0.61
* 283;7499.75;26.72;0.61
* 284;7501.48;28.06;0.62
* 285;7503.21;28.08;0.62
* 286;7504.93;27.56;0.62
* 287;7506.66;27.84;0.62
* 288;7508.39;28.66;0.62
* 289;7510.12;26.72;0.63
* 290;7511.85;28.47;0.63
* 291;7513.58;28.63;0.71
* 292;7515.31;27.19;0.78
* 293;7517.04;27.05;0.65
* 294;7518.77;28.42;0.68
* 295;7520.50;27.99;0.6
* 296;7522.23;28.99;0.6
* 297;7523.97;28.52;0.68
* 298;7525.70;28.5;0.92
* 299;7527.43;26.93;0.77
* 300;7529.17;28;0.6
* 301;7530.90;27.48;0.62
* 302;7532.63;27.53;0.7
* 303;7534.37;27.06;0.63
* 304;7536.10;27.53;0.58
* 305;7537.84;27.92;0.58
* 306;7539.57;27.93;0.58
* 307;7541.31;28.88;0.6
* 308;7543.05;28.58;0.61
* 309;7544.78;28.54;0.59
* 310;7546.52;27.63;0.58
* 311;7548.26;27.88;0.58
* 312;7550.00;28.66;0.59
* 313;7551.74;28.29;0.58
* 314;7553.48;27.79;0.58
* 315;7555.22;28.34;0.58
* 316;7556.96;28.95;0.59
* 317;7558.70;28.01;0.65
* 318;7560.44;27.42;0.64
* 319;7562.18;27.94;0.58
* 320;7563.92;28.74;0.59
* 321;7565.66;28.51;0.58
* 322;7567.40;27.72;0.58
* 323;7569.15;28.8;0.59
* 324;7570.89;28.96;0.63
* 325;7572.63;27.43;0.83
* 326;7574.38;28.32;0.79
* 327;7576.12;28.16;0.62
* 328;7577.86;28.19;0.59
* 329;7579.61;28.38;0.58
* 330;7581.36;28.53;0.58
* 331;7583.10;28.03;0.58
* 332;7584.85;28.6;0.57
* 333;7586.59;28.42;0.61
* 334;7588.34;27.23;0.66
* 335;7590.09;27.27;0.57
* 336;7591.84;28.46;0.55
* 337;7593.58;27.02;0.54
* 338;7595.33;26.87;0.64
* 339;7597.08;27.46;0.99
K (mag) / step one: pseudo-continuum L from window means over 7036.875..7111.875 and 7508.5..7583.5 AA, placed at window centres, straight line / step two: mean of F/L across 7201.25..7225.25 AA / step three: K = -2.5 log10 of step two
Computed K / 0.201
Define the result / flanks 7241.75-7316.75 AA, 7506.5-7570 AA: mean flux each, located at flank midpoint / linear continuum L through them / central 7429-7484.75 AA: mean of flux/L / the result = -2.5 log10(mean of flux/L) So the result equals -0.04 mag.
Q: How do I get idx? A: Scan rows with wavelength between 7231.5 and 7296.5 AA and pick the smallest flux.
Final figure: 19.74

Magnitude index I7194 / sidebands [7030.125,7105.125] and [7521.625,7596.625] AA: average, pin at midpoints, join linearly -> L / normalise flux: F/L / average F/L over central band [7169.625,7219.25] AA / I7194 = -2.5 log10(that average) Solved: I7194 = 0.21 mag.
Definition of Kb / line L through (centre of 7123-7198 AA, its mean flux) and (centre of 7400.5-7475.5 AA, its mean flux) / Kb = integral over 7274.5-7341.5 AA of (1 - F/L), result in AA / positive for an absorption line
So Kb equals -3.6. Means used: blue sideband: 18.3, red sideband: 27.1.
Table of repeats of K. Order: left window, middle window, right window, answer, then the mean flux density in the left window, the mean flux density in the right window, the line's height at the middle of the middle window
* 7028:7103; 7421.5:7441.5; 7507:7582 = -0.02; 21.7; 28.1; 26.6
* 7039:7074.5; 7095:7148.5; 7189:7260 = 0.19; 22.7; 20.4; 21.8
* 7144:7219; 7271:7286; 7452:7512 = -0.09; 18.7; 27.5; 21.6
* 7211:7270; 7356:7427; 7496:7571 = -0.06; 21.3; 28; 24.7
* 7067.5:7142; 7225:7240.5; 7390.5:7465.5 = 0.06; 19.4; 27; 22.4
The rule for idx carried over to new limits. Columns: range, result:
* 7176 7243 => 18.04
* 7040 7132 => 14.84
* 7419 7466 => 25.63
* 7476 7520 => 26.45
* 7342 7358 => 24.49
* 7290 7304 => 23.16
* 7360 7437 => 23.47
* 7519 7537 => 26.93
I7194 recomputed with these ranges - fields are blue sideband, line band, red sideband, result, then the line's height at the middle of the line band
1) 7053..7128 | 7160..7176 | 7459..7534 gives 0.177 mag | 21.7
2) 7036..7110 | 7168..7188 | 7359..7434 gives 0.202 mag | 22.9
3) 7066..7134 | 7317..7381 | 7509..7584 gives -0.034 mag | 24.4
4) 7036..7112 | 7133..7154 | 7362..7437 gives 0.326 mag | 22.4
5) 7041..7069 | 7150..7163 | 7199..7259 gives 0.192 mag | 21.5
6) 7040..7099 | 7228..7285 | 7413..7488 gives 0.101 mag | 24.4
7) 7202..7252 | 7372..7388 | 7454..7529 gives -0.054 mag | 24.6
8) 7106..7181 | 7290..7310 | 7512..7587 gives -0.082 mag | 22.1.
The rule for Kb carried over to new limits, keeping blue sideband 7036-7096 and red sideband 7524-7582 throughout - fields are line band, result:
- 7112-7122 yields 1.1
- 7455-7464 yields -0.2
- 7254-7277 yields 1.7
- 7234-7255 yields 2.2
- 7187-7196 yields 1.5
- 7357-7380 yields 0.4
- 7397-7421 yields -0.5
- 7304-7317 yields 0.4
